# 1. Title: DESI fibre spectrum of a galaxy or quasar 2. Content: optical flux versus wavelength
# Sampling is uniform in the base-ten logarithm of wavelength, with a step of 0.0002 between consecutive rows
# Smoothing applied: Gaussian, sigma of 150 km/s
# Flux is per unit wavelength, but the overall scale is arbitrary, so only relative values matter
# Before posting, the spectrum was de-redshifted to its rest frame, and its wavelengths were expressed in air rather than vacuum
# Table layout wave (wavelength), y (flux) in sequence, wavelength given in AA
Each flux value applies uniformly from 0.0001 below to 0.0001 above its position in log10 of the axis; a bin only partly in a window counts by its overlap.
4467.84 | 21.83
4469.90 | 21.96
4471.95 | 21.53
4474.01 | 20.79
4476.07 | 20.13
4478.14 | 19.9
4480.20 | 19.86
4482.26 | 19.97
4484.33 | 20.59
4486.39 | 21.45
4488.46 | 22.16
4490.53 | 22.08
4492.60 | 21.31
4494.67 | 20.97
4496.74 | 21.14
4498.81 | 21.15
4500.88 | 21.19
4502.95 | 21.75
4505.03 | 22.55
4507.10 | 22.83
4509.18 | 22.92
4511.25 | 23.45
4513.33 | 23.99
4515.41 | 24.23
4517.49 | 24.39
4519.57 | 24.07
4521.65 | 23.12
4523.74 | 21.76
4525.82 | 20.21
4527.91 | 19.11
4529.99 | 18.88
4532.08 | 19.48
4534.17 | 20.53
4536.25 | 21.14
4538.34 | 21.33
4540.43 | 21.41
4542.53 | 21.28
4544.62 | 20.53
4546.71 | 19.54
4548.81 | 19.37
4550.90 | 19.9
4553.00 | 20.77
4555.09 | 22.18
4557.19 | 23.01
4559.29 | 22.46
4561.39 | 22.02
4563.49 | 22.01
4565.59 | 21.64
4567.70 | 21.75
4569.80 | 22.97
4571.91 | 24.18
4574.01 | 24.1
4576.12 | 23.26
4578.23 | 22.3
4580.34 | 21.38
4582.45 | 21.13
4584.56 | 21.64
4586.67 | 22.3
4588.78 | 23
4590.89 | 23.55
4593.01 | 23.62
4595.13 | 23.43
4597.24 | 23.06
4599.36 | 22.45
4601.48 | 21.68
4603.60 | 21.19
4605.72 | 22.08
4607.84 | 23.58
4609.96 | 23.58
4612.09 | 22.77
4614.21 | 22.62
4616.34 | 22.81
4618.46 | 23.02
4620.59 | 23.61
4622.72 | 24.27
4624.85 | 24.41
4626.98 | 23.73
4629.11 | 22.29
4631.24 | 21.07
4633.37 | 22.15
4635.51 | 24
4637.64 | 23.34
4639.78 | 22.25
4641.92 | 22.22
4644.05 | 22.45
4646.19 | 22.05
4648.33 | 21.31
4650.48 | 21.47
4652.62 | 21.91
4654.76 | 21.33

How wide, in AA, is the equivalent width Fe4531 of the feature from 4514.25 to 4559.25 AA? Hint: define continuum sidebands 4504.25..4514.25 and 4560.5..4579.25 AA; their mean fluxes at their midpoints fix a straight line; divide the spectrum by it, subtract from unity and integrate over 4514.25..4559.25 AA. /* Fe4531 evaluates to 3.3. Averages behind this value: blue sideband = 23.2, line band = 21.3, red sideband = 22.7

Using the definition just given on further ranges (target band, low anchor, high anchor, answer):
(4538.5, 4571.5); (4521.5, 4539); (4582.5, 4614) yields -0.26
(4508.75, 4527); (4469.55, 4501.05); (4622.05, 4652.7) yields -1.52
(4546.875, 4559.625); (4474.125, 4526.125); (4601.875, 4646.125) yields 0.69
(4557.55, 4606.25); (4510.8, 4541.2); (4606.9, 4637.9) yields 0.15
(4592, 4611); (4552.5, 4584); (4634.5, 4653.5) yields -0.33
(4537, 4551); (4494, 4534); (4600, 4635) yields 1.05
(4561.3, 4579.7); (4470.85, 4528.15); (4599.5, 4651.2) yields -0.35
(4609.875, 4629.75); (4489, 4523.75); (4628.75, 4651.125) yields -0.92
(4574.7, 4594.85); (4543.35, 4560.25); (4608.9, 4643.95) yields -0.61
